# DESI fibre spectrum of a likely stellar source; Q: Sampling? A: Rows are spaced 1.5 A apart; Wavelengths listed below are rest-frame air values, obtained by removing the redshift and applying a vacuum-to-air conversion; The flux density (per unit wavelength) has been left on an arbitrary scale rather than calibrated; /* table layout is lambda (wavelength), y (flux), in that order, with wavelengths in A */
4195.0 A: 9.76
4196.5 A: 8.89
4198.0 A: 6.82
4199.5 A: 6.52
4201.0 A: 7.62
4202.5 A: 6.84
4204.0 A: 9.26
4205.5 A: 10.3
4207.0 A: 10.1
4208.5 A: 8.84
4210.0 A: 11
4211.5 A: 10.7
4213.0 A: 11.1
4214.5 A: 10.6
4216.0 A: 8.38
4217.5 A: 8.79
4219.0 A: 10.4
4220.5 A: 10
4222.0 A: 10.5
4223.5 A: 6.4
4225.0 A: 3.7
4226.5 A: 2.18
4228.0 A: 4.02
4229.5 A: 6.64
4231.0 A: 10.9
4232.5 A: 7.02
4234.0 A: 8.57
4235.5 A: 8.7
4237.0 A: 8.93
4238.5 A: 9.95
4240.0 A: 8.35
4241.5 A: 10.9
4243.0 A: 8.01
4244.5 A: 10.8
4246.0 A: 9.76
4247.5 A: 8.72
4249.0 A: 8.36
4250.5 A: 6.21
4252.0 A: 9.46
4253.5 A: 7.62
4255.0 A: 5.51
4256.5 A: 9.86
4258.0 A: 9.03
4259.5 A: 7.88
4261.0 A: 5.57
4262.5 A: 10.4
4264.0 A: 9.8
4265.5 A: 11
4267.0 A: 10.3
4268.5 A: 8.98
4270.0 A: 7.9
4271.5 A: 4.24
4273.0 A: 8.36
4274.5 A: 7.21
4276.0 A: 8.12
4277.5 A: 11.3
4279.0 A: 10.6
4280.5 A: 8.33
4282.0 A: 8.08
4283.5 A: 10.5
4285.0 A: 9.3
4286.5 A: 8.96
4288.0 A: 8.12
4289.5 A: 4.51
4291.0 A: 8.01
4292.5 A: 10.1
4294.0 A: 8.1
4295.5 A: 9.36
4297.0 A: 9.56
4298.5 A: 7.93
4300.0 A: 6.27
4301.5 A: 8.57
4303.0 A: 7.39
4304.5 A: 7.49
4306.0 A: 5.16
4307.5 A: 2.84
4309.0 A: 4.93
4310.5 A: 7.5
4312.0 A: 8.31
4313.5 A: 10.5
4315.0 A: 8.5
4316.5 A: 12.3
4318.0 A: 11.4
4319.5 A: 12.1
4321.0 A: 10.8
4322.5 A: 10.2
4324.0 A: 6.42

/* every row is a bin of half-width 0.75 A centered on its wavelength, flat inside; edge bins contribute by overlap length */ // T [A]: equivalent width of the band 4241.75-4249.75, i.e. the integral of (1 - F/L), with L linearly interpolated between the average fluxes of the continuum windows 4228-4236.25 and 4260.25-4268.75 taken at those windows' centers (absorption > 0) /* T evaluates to -0.65 A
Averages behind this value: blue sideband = 7.97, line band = 9.24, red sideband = 9.36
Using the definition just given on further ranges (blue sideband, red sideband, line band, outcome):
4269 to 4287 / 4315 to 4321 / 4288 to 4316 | 7.26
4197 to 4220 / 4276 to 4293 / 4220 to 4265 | 4.40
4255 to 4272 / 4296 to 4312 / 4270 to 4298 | -2.87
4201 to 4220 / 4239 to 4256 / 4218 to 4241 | 3.21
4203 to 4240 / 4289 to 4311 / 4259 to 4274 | -1.20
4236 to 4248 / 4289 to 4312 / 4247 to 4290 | -0.18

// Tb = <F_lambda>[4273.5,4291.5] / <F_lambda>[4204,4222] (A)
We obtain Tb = 0.9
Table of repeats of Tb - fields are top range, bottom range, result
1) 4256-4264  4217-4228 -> 1.20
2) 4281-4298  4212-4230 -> 1.10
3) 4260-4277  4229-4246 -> 0.93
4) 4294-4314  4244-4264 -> 0.87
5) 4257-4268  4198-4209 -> 1.09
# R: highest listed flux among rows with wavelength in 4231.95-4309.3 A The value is 11.3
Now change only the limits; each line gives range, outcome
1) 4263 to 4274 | 11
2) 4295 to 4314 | 10.5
